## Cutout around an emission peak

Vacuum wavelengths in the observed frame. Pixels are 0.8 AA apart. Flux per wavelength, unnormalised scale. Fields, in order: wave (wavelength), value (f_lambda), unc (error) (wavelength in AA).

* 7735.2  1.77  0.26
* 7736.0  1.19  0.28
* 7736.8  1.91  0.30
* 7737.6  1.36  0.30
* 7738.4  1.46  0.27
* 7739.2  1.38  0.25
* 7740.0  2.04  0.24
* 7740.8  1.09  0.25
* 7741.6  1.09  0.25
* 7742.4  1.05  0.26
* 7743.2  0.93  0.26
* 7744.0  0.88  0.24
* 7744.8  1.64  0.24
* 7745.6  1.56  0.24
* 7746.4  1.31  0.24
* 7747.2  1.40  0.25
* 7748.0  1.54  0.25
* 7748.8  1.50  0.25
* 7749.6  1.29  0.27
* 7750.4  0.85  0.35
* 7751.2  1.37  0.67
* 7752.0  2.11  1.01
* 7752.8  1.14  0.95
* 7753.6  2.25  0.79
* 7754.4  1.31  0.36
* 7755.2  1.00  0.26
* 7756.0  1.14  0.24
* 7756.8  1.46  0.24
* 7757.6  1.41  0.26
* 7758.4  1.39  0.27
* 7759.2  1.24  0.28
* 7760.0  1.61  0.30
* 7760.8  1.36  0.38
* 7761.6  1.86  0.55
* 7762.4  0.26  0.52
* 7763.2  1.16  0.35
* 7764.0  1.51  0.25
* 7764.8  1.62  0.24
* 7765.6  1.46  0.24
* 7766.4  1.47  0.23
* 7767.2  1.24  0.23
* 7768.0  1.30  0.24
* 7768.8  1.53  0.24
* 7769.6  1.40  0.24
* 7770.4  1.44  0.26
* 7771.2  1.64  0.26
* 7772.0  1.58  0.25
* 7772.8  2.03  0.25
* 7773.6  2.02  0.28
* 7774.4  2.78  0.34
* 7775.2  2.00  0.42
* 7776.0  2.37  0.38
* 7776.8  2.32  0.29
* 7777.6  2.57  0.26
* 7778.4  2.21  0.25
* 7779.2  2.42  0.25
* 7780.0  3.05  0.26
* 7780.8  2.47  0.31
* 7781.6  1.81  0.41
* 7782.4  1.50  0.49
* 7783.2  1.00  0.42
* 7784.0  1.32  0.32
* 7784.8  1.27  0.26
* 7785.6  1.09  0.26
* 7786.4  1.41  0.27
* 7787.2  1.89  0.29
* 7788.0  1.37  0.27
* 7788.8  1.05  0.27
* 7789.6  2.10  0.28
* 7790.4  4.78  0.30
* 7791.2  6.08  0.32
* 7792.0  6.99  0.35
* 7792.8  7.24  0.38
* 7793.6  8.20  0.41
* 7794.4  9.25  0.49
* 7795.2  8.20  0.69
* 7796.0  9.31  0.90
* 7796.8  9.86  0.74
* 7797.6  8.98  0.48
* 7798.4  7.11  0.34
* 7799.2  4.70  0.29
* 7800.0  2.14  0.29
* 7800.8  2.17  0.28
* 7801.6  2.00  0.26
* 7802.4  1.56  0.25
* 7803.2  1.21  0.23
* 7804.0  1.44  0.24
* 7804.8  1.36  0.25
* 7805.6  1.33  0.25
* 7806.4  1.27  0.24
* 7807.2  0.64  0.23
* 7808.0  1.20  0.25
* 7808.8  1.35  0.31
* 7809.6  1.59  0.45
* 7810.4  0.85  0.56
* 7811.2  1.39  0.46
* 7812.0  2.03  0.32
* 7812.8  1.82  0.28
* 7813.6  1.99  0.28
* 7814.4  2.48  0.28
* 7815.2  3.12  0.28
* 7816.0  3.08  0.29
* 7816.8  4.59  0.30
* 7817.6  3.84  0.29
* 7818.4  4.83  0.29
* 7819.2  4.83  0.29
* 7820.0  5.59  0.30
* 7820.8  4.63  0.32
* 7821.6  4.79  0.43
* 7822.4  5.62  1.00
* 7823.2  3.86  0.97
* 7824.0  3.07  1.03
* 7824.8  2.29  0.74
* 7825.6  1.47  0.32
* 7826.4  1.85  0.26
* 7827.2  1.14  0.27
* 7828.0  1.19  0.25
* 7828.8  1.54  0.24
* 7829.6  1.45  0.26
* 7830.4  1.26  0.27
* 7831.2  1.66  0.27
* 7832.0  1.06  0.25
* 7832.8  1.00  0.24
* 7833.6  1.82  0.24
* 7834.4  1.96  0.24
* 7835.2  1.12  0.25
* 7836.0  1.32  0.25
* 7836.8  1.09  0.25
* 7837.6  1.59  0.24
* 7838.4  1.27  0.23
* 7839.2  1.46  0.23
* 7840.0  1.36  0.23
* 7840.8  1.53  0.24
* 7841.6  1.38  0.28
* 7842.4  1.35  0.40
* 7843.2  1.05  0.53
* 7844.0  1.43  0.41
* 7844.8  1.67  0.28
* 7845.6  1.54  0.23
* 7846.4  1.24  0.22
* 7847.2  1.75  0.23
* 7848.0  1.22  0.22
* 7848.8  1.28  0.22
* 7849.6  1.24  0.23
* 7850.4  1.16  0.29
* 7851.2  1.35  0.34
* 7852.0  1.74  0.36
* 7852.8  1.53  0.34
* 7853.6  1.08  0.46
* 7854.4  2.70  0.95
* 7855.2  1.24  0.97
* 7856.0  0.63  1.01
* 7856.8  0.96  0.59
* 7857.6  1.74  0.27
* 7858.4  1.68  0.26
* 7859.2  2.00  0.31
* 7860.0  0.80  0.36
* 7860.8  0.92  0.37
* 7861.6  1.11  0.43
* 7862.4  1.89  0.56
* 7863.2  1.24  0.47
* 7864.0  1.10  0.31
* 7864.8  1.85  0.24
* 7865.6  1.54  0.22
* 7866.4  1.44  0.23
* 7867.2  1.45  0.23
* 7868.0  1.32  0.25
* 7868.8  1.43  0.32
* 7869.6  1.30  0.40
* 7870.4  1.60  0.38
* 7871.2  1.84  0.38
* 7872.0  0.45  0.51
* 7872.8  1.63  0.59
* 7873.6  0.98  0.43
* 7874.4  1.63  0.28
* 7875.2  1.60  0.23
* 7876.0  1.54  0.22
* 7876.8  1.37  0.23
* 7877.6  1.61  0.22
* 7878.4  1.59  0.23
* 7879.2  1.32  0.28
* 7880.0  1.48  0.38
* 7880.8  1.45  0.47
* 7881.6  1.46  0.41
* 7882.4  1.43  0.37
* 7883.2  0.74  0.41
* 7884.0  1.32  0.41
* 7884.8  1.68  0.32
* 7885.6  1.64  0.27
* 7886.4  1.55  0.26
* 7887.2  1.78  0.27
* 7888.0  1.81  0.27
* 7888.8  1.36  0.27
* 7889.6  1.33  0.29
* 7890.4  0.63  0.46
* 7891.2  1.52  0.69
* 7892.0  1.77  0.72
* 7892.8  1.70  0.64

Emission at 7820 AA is [N II] 6583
